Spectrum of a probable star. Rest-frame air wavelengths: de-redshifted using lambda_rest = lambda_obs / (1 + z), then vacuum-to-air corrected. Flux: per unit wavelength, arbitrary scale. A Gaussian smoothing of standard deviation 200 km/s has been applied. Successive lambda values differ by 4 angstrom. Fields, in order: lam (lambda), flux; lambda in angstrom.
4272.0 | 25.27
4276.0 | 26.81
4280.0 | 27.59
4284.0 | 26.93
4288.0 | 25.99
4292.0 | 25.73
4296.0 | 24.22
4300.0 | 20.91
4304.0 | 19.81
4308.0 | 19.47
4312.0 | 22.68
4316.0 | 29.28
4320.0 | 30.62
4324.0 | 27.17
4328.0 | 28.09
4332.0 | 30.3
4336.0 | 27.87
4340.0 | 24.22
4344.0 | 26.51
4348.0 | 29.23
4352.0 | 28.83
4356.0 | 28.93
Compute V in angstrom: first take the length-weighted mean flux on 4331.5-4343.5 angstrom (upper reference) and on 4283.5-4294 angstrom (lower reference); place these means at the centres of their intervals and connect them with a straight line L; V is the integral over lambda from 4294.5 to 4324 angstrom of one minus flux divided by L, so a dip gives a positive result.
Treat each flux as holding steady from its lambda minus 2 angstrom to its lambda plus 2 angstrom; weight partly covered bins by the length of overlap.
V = 2.7 angstrom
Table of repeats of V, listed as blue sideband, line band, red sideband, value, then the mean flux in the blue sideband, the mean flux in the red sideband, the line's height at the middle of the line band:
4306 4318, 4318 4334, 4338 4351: -2.5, 23.8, 26.8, 25.1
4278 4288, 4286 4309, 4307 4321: 3.1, 27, 25.6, 26.3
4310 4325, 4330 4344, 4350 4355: 0.4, 27.5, 28.9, 28.2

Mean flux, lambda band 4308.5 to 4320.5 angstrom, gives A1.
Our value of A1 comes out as 26.1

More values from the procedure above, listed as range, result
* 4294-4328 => 24.5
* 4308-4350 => 27.2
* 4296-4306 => 21.1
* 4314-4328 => 28.9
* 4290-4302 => 23.6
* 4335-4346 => 26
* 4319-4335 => 28.9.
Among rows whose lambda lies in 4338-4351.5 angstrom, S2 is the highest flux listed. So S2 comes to 29.23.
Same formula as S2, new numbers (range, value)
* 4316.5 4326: 30.62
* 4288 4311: 25.99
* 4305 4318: 29.28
